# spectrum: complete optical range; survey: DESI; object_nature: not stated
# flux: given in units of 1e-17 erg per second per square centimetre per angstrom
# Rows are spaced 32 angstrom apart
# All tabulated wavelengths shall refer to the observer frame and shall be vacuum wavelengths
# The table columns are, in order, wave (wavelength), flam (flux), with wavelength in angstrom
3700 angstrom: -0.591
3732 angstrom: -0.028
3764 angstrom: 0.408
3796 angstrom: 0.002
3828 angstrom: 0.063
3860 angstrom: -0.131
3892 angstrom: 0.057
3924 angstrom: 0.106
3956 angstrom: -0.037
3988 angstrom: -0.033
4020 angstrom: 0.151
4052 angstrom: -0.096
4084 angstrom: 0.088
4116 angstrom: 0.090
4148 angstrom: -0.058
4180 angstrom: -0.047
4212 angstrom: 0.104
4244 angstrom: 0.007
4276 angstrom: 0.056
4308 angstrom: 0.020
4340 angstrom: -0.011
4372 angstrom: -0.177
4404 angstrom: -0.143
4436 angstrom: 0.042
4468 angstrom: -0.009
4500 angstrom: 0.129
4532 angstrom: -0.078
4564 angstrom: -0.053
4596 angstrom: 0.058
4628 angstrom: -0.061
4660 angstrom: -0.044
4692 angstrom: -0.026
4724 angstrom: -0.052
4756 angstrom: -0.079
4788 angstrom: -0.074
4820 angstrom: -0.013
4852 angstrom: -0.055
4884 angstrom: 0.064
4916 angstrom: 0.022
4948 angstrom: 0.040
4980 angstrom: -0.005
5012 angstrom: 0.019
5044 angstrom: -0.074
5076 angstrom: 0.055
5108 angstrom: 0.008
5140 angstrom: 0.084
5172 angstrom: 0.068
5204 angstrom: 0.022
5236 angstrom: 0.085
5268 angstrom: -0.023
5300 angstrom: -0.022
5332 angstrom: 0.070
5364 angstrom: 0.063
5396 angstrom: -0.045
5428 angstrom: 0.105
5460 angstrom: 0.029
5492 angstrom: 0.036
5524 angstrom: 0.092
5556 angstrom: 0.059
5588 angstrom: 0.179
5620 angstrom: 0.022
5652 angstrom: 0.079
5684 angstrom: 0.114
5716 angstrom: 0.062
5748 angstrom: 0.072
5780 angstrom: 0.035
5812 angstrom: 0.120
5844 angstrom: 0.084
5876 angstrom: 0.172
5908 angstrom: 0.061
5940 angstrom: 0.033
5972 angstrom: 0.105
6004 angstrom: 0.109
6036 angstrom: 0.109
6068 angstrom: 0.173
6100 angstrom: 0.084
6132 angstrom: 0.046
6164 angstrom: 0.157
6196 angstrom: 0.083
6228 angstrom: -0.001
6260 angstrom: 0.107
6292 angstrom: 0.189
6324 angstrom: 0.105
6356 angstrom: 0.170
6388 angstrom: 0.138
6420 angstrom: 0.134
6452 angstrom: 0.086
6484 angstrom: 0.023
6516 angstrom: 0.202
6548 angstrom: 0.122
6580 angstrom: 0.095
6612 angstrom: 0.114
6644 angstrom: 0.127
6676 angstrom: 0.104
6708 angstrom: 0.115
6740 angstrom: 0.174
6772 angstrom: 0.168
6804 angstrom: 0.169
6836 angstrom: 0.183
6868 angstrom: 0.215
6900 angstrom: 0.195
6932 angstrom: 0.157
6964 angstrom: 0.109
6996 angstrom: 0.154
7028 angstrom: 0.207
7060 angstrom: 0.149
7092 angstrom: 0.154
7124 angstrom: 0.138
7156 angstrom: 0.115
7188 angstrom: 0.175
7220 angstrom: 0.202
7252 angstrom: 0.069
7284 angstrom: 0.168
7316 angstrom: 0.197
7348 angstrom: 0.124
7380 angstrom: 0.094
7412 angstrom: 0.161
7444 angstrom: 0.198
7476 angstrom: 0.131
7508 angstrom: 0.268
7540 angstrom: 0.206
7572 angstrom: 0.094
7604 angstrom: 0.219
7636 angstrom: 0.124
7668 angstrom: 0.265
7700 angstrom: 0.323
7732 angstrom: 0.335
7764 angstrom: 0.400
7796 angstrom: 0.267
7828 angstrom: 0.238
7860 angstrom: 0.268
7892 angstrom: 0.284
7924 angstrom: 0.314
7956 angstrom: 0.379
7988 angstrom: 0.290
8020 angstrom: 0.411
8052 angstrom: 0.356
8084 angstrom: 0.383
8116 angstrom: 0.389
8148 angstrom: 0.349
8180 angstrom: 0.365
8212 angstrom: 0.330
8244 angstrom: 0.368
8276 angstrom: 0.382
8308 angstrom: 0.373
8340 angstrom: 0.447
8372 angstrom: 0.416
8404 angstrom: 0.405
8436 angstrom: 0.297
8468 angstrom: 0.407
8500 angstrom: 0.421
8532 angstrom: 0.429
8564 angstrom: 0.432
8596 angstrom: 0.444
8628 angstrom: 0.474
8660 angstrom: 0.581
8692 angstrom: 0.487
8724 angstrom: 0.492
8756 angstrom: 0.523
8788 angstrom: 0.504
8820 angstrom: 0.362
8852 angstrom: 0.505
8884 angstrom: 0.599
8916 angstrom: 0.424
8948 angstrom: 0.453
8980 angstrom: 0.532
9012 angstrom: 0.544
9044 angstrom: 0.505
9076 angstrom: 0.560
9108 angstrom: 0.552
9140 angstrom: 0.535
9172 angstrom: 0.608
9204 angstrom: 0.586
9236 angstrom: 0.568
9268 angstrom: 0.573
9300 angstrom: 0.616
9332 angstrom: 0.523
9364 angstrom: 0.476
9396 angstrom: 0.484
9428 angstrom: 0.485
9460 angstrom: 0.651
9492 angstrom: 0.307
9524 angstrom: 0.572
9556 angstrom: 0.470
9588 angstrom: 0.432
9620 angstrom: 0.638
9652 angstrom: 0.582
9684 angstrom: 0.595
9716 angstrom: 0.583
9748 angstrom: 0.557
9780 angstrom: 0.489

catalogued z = 0.924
